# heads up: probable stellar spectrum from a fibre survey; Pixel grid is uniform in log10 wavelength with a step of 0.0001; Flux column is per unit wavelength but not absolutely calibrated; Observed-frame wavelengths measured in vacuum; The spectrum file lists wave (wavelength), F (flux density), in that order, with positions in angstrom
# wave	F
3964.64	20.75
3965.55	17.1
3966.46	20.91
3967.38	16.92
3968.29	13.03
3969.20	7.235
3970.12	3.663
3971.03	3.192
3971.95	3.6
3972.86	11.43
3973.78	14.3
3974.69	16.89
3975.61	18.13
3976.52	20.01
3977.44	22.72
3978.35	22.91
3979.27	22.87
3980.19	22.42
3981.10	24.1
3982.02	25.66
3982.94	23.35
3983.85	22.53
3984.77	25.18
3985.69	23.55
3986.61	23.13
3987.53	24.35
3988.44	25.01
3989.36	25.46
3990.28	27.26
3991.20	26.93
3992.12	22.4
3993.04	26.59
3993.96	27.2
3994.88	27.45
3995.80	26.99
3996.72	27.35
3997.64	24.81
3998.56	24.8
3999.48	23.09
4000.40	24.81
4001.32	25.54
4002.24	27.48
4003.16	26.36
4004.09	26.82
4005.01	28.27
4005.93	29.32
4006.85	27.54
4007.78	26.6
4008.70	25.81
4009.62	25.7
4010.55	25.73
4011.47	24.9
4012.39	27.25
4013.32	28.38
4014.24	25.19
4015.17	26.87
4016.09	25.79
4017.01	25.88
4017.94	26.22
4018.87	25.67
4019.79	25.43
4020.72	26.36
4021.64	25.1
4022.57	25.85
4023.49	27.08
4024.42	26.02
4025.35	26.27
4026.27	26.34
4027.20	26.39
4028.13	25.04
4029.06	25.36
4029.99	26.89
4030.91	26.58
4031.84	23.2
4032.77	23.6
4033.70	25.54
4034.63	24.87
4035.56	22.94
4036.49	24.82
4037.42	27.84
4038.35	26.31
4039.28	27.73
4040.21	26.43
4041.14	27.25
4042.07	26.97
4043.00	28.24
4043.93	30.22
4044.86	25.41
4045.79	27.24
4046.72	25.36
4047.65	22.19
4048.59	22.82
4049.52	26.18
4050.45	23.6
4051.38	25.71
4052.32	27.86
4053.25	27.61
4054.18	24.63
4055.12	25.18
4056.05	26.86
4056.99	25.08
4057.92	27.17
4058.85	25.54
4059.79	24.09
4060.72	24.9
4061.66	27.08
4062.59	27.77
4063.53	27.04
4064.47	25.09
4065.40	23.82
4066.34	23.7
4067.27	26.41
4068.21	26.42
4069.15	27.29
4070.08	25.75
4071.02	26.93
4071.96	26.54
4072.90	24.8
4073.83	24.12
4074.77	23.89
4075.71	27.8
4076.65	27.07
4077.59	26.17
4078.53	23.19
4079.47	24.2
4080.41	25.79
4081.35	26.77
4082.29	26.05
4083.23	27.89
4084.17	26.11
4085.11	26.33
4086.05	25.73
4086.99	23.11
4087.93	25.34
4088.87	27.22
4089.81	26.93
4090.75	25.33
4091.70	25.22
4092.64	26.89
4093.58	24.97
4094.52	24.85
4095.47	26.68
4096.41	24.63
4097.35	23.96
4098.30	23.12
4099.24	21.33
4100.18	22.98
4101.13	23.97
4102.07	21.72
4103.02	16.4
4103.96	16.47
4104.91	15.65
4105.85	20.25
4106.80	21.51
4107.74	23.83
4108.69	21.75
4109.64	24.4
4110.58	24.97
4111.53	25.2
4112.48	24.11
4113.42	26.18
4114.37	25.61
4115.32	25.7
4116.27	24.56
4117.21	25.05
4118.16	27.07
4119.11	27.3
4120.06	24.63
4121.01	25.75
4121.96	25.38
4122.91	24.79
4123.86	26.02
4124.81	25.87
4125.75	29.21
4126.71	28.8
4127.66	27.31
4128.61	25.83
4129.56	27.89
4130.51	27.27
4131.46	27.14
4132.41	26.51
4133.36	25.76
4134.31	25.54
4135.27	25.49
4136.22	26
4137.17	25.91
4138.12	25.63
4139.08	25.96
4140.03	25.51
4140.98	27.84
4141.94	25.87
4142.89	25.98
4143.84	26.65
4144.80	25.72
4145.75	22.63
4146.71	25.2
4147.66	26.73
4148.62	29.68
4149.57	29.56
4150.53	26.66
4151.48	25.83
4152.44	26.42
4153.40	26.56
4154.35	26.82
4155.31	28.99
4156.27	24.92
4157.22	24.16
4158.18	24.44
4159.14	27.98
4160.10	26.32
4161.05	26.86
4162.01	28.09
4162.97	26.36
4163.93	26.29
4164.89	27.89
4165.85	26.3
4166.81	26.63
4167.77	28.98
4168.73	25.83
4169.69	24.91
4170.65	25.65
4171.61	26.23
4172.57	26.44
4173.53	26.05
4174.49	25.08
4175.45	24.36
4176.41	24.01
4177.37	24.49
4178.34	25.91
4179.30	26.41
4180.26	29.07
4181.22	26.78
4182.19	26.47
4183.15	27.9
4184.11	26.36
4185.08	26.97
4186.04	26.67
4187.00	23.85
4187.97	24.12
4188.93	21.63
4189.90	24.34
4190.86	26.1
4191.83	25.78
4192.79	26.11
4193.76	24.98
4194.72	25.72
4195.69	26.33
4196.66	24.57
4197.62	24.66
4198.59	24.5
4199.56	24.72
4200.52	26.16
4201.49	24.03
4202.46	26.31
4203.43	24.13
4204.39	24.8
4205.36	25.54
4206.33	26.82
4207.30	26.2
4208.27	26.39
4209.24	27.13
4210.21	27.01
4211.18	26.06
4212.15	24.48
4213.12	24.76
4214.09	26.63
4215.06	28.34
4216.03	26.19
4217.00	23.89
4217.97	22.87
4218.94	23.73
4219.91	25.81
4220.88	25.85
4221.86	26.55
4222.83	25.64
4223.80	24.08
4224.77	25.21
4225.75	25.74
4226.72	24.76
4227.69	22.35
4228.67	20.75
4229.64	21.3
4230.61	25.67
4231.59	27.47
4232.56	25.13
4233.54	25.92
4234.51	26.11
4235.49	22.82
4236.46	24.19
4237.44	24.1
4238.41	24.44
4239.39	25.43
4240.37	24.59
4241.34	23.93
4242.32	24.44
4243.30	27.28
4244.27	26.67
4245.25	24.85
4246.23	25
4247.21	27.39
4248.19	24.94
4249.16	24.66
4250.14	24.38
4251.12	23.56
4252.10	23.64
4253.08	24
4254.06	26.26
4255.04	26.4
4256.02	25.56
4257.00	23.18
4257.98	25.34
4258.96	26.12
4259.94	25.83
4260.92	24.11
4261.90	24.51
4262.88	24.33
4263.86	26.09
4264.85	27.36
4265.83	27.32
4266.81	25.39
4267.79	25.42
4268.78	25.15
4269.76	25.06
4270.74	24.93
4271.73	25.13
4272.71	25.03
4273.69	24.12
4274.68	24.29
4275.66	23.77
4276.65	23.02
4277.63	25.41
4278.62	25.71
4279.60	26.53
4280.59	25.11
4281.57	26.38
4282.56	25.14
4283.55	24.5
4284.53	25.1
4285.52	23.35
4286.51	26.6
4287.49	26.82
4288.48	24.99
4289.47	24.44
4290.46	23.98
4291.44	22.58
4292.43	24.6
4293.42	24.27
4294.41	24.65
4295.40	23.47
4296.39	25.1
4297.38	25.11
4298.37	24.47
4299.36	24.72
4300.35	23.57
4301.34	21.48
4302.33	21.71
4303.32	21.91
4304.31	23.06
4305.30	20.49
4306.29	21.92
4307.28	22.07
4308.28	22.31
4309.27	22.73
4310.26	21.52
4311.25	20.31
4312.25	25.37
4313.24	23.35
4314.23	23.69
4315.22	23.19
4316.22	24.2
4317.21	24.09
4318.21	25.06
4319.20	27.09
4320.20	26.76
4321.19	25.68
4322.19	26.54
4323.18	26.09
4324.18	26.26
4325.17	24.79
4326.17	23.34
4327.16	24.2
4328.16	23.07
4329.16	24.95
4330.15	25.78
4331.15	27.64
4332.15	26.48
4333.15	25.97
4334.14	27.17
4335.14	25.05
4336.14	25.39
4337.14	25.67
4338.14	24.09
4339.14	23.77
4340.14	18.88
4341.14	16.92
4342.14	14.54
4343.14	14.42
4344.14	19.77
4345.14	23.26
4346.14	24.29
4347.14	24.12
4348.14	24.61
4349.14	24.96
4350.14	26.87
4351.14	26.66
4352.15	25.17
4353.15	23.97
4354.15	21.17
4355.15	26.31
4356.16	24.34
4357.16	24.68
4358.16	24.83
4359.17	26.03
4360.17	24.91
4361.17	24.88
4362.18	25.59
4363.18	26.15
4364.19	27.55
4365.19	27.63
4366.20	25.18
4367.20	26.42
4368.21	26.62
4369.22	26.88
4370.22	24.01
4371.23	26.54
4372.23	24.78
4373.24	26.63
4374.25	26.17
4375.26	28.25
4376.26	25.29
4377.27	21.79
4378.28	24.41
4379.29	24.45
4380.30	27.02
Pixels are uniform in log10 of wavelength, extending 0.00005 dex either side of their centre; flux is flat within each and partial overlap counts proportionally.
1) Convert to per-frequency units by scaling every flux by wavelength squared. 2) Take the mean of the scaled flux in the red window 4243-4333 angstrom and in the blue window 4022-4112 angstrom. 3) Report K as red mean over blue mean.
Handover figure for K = 1.1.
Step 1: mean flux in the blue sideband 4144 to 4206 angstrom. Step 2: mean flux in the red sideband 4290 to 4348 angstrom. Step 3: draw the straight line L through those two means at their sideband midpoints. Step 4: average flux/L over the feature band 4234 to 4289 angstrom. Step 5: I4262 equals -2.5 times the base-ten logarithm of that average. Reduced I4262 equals -0.03 mag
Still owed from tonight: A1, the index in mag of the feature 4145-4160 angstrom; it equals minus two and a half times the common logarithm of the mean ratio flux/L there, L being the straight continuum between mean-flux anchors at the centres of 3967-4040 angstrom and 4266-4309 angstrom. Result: -0.105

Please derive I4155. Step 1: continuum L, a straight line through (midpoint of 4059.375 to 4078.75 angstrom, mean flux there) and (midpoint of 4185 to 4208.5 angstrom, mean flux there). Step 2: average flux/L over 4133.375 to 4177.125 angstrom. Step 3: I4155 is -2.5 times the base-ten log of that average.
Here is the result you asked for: -0.04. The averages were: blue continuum 25.7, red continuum 25.2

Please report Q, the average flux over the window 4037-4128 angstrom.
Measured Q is 25.3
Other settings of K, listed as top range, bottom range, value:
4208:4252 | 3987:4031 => 1.07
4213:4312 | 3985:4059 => 1.06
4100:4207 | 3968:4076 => 1.11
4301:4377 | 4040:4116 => 1.10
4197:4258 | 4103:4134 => 1.07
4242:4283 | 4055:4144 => 1.08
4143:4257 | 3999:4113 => 1.08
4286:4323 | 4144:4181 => 0.97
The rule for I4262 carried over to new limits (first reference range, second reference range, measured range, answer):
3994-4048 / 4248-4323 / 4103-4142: 0.02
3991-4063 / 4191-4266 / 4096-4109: 0.21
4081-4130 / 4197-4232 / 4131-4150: -0.06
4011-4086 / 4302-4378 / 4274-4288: -0.02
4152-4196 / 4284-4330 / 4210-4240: 0.02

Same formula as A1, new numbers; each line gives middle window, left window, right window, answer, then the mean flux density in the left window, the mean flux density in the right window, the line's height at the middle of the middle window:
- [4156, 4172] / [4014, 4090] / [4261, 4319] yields -0.053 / 25.9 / 24.3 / 25.1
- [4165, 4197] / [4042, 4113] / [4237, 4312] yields -0.048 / 24.9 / 24.5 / 24.7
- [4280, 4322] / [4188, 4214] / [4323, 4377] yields 0.038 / 25.4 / 24.6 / 24.8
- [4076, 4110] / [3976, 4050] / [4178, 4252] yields 0.065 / 25.6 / 25.3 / 25.5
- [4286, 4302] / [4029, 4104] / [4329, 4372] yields 0.010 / 25.4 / 24.4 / 24.6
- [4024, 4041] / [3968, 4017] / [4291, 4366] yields -0.120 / 22.9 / 24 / 23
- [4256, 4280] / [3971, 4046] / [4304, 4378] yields -0.031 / 24.7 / 24.3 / 24.4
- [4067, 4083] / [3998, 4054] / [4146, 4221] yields 0.007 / 26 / 25.9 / 26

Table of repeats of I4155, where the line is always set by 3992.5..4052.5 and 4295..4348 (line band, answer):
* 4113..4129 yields -0.04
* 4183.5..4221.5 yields -0.04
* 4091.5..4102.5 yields 0.05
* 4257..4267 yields -0.07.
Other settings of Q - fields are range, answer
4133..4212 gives 26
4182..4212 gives 25.5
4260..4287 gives 25.2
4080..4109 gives 23.8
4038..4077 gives 26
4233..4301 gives 25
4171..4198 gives 25.6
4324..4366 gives 24.2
